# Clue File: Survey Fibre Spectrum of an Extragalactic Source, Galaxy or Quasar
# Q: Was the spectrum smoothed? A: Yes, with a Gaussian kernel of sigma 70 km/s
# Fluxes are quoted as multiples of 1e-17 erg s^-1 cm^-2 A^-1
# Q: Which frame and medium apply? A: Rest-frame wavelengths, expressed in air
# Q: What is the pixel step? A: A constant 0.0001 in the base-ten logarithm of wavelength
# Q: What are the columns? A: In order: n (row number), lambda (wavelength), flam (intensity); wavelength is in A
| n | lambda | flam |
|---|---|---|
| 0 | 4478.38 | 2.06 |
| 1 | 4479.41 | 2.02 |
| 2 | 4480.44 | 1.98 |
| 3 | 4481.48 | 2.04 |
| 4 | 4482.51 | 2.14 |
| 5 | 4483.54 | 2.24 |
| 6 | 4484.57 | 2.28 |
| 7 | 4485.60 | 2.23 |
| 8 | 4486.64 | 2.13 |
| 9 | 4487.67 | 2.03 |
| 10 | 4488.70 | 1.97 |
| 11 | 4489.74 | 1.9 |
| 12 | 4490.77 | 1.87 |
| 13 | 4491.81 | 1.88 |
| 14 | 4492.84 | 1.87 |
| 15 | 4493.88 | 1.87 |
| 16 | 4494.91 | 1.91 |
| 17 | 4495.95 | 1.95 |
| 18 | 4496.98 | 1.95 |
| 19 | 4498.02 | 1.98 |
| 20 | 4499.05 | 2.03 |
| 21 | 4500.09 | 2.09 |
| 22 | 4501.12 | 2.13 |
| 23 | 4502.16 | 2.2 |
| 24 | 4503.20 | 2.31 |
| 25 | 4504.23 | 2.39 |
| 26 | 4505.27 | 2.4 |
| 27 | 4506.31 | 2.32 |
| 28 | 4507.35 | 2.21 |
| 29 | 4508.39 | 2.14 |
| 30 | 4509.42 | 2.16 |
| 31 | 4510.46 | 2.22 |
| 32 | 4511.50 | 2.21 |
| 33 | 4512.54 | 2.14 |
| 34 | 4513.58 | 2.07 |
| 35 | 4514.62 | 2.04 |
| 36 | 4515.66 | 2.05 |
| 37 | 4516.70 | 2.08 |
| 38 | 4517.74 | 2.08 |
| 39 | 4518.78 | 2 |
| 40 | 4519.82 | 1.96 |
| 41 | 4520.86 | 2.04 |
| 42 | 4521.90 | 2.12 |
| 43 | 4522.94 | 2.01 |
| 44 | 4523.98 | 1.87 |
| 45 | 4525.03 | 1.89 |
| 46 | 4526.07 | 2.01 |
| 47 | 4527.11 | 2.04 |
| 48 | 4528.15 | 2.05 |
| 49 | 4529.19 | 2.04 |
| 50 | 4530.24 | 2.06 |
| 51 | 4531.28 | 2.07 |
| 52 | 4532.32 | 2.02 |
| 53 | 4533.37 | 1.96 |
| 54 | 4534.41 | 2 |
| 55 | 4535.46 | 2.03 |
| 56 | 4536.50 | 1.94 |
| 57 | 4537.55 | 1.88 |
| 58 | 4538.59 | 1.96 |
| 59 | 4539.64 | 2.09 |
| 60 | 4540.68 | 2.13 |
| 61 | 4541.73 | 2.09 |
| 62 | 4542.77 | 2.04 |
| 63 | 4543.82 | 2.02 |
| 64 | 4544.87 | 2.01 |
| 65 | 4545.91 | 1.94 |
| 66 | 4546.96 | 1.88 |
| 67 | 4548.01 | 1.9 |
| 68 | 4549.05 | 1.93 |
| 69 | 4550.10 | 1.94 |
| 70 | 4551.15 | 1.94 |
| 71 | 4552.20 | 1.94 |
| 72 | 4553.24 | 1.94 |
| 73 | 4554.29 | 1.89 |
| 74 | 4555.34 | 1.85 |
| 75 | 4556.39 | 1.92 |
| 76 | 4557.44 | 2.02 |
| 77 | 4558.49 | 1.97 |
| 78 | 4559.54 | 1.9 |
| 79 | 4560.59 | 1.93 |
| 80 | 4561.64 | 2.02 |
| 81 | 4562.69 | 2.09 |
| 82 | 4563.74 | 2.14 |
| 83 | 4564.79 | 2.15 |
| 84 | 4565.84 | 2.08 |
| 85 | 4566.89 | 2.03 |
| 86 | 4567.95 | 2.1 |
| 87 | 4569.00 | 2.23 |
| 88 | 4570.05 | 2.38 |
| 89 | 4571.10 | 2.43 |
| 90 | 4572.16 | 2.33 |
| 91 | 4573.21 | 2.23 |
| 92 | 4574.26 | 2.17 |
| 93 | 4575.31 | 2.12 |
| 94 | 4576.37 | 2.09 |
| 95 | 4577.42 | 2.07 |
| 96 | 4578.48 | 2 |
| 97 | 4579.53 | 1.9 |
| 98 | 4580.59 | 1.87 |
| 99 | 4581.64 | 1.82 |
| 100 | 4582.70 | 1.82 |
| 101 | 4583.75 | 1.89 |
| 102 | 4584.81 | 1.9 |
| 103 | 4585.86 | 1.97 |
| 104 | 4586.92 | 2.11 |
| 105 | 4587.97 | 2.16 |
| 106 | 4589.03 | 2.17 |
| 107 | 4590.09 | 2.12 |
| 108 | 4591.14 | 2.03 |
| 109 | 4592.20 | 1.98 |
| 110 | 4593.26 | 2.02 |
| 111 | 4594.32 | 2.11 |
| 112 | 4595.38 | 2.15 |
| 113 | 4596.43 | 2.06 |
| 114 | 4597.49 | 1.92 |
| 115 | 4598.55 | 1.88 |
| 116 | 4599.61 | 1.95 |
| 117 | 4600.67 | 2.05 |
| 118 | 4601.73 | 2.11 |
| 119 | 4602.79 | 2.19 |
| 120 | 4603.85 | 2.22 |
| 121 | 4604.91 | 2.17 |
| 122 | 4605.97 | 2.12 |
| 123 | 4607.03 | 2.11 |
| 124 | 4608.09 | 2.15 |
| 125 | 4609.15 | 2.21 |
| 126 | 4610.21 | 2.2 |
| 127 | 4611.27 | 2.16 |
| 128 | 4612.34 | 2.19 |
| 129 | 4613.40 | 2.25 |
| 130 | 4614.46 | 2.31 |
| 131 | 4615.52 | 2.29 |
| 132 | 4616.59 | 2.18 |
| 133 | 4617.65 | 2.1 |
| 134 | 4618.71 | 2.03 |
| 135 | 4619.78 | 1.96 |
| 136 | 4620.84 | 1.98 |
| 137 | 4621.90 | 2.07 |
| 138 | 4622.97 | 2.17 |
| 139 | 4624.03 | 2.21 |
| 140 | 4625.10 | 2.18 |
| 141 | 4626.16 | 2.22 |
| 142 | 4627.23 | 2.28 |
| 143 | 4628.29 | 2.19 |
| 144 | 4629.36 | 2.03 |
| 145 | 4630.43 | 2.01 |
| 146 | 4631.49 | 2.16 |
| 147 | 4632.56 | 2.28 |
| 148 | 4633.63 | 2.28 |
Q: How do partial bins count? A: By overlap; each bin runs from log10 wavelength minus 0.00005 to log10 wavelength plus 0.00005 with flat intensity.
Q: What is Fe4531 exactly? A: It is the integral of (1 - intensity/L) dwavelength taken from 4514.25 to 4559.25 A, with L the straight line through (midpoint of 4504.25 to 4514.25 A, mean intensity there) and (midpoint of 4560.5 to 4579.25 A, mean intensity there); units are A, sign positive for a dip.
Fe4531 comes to 4.0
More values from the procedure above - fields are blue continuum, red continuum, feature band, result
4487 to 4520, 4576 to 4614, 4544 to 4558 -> 0.9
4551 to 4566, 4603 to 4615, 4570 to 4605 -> 0.6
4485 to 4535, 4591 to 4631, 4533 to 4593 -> 1.9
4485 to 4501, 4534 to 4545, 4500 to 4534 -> -1.7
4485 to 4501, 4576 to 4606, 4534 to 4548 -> 0.1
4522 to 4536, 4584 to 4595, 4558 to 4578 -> -0.9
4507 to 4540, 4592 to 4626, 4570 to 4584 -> 0.1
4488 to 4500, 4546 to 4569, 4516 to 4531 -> -0.5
